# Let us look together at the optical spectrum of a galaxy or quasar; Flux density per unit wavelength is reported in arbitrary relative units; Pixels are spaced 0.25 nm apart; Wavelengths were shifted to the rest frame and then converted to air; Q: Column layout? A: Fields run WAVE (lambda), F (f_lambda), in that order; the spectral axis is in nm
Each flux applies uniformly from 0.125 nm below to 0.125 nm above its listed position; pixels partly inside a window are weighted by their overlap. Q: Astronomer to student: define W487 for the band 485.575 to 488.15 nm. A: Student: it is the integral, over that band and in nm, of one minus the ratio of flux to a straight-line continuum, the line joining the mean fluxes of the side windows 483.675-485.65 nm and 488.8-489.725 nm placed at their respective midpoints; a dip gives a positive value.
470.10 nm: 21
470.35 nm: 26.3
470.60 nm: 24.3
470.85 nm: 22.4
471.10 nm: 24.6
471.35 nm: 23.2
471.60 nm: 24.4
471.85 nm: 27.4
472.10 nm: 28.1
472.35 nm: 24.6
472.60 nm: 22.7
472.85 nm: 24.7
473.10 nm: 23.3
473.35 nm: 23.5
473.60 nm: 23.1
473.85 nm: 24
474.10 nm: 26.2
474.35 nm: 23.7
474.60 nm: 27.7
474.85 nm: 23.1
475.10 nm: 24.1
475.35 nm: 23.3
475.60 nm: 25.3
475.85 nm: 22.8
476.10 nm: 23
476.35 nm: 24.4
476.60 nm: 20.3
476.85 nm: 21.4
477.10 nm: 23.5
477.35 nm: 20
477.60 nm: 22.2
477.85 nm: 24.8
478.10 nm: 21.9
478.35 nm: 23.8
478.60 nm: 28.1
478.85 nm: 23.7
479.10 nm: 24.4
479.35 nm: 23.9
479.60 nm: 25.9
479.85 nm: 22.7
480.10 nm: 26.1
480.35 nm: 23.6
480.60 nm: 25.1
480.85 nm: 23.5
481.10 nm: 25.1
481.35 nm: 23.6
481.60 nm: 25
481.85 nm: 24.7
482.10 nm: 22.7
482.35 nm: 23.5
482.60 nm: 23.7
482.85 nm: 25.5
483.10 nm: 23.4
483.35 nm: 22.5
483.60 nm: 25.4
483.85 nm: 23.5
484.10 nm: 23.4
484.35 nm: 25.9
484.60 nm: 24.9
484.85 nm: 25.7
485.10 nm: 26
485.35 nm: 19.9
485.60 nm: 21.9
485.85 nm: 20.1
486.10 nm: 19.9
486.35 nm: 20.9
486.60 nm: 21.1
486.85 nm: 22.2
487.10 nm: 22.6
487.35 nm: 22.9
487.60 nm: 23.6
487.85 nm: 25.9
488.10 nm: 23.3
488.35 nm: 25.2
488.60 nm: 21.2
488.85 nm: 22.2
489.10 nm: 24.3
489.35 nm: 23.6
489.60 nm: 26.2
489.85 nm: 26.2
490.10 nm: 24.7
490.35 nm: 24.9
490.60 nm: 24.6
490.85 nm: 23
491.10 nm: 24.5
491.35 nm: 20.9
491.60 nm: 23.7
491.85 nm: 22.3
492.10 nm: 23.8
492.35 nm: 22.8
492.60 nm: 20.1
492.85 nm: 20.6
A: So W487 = 0.205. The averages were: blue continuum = 24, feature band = 22.2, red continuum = 24.2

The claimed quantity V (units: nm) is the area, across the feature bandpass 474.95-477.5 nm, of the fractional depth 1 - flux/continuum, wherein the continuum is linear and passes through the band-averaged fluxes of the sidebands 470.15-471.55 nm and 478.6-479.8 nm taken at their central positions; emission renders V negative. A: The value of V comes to 0.17 nm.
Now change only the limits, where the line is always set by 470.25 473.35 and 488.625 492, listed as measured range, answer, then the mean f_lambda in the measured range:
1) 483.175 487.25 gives 0.20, 22.9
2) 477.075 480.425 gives 0.06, 23.9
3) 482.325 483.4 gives 0.01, 23.8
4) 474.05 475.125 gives -0.02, 25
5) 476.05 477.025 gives 0.09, 22.3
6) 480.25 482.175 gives 0.00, 24.2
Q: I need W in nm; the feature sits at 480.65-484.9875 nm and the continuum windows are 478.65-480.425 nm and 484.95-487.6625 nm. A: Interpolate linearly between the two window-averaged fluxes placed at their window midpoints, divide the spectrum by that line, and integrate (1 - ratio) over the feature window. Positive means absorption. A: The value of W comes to -0.19 nm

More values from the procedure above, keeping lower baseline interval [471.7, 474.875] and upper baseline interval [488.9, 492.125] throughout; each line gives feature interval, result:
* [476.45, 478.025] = 0.16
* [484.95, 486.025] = 0.10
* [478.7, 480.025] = 0.01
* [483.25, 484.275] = 0.02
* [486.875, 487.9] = 0.03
